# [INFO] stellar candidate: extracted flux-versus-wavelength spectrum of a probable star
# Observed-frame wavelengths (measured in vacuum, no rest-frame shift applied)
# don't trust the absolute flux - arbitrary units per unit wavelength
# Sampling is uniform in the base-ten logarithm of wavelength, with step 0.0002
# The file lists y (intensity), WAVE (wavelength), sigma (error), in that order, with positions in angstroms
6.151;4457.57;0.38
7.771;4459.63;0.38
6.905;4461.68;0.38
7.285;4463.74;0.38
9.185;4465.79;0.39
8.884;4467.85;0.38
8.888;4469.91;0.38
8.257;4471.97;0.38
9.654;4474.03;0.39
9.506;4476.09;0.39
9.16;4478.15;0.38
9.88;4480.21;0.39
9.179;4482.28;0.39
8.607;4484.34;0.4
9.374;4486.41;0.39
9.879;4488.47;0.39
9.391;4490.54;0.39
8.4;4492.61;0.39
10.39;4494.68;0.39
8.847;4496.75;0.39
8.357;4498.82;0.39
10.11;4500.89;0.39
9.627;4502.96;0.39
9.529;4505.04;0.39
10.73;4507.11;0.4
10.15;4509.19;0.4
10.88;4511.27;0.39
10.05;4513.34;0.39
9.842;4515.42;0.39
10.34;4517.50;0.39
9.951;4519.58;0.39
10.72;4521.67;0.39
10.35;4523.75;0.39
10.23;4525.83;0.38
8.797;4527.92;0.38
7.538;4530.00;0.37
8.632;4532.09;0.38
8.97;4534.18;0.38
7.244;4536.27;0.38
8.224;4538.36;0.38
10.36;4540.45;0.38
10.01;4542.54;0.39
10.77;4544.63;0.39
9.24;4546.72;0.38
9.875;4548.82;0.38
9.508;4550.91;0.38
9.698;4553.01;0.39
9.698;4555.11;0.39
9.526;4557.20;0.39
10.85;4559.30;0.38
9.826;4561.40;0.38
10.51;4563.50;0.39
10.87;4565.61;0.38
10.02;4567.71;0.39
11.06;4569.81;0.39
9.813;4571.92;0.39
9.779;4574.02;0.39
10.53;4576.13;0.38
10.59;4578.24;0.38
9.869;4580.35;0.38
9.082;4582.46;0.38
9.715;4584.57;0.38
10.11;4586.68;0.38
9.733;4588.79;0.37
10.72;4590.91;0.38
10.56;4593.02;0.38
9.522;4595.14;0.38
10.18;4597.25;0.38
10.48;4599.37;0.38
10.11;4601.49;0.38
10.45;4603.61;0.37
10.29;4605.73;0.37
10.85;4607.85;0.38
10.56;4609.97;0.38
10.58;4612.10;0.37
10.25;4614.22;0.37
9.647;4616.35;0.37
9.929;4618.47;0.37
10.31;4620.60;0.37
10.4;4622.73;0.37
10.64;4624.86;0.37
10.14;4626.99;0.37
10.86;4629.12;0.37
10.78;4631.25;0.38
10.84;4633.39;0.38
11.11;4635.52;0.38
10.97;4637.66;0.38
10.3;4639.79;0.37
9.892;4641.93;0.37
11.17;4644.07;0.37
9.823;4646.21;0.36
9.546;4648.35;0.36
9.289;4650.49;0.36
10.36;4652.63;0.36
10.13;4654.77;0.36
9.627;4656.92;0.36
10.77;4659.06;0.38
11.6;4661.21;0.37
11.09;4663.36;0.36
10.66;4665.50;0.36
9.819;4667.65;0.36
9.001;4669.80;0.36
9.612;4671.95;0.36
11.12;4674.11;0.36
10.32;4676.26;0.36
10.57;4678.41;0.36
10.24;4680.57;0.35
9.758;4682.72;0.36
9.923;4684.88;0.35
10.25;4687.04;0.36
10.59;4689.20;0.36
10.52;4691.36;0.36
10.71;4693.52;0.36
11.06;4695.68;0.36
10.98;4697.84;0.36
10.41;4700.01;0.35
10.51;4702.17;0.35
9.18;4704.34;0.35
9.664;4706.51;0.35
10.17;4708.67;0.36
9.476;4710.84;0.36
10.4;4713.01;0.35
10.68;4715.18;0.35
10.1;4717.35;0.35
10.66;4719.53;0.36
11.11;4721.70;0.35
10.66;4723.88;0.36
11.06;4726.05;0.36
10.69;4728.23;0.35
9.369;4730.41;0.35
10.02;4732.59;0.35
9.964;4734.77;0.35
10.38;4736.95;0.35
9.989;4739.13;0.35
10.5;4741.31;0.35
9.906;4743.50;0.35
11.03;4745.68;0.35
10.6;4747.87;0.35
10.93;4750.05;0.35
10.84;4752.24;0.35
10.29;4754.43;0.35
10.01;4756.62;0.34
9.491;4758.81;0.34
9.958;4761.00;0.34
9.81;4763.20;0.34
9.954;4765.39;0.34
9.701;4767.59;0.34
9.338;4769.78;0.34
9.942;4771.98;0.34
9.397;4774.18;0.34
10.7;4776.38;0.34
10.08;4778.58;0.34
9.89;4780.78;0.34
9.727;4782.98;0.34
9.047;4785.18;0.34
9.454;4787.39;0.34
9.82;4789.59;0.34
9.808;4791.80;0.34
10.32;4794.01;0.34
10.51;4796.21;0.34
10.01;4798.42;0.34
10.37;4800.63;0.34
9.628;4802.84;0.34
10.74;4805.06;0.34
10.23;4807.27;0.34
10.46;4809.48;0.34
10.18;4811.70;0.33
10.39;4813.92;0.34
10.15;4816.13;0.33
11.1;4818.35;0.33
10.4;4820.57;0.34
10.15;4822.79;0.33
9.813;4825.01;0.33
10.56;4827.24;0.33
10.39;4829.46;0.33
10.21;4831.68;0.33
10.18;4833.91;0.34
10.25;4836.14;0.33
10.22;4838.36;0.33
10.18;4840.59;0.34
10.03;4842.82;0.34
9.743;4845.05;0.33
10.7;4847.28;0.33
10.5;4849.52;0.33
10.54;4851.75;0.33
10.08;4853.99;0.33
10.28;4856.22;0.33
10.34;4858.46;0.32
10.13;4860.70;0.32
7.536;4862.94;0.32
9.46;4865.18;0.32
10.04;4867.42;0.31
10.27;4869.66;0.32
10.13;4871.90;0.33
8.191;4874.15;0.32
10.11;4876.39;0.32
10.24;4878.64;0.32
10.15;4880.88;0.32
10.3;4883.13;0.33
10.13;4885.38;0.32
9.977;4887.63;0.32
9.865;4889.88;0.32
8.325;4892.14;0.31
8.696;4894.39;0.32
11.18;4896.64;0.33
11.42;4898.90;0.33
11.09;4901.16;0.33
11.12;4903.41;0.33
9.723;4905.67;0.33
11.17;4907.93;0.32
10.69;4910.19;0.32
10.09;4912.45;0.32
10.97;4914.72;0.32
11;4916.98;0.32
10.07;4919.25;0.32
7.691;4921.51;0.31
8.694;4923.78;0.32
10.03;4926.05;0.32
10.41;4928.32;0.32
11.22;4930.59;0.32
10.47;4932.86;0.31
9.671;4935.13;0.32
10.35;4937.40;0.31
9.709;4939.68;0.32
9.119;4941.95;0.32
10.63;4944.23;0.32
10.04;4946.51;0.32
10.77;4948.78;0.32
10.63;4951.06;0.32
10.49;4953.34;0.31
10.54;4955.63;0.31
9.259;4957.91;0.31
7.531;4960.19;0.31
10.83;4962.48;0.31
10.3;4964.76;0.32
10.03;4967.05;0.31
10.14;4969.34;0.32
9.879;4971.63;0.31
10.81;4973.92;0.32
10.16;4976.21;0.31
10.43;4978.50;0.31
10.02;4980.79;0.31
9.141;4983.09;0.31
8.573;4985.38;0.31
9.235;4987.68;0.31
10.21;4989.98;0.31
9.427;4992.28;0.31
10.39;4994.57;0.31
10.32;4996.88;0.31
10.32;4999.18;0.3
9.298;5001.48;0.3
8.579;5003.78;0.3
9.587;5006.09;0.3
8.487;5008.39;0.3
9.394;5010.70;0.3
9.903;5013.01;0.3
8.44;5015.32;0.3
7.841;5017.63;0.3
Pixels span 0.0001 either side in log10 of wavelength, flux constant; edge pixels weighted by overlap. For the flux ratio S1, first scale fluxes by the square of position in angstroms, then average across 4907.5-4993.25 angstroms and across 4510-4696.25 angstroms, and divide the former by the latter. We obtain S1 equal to 1.1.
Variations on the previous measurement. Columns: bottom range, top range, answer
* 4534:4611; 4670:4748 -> 1.10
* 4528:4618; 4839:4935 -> 1.16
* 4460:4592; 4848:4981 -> 1.24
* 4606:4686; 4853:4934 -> 1.08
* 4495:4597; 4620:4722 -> 1.11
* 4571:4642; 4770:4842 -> 1.07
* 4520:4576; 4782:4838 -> 1.17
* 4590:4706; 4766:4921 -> 1.06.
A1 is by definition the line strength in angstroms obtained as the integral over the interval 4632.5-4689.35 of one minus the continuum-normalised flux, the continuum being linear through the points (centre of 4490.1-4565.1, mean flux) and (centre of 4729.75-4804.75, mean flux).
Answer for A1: -2.5 angstroms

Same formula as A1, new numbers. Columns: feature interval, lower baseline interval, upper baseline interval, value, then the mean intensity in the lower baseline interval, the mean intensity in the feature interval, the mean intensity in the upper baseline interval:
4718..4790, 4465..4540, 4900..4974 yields -2.2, 9.39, 10.1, 10.1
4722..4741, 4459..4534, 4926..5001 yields -1.2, 9.32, 10.3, 10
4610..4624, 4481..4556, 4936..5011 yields -0.9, 9.54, 10.2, 9.84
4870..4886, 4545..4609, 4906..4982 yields 0.3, 10.1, 9.91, 10.1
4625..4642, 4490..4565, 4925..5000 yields -1.6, 9.65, 10.7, 10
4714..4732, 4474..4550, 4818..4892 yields -1.3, 9.53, 10.5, 10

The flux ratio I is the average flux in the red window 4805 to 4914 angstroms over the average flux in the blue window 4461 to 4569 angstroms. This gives 1.1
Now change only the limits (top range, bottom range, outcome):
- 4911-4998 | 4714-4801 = 0.98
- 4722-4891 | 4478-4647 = 1.01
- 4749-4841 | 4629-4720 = 0.98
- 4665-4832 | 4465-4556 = 1.08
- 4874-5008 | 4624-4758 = 0.96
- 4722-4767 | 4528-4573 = 1.07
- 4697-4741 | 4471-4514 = 1.08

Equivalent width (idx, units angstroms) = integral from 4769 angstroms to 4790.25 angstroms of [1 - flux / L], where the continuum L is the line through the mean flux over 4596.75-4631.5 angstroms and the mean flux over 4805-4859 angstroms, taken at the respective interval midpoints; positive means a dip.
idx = 1.19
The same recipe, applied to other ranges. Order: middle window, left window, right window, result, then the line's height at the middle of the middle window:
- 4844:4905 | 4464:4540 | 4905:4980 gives -0.1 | 10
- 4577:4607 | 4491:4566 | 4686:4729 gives -0.5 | 9.95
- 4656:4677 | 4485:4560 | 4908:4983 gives -1.3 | 9.77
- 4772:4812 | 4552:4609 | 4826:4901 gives 0.2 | 10.1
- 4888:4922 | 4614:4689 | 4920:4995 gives -0.9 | 9.97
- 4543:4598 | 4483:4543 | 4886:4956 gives -2.7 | 9.59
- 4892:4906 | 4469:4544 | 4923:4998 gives -0.7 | 9.92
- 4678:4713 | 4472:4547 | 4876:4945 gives -1.6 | 9.8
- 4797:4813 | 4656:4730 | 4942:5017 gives -0.2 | 10.1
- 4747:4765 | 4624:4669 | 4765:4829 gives -0.1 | 10.2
